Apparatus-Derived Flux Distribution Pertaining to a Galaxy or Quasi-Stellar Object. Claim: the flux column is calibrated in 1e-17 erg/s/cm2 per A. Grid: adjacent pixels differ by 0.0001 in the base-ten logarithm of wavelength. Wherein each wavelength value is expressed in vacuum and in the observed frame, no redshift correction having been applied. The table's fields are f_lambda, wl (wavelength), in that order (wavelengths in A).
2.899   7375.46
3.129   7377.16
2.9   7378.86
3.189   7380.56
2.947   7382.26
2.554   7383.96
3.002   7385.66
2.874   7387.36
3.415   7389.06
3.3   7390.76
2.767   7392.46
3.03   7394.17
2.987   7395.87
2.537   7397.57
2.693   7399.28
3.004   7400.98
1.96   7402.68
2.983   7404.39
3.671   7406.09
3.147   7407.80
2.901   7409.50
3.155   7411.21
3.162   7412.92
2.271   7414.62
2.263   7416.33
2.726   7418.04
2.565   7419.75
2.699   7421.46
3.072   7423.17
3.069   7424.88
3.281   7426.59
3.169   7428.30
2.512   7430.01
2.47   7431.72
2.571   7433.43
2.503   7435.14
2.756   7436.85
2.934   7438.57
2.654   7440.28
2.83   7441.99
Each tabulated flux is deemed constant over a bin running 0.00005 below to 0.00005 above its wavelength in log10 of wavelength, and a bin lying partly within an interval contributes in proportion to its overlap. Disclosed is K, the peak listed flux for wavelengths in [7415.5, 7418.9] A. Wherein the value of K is 2.726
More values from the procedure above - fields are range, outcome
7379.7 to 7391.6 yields 3.415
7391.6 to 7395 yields 3.03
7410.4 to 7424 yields 3.162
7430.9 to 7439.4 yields 2.934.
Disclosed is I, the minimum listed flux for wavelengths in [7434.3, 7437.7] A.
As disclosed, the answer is 2.503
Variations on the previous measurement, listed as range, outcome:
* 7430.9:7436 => 2.47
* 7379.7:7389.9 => 2.554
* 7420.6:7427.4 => 2.699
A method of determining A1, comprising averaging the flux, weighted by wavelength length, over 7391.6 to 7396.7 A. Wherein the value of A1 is 2.93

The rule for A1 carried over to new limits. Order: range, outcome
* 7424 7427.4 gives 3.17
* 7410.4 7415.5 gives 2.86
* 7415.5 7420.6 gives 2.52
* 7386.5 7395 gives 3.08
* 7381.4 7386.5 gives 2.83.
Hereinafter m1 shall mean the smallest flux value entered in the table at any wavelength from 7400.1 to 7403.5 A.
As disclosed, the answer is 1.96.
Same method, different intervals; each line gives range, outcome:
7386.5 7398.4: 2.537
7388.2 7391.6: 3.3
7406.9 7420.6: 2.263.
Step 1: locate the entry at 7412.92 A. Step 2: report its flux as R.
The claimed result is 3.162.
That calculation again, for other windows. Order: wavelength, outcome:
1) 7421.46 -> 2.699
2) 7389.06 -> 3.415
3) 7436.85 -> 2.756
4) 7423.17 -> 3.072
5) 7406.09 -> 3.671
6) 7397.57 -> 2.537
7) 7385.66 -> 3.002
